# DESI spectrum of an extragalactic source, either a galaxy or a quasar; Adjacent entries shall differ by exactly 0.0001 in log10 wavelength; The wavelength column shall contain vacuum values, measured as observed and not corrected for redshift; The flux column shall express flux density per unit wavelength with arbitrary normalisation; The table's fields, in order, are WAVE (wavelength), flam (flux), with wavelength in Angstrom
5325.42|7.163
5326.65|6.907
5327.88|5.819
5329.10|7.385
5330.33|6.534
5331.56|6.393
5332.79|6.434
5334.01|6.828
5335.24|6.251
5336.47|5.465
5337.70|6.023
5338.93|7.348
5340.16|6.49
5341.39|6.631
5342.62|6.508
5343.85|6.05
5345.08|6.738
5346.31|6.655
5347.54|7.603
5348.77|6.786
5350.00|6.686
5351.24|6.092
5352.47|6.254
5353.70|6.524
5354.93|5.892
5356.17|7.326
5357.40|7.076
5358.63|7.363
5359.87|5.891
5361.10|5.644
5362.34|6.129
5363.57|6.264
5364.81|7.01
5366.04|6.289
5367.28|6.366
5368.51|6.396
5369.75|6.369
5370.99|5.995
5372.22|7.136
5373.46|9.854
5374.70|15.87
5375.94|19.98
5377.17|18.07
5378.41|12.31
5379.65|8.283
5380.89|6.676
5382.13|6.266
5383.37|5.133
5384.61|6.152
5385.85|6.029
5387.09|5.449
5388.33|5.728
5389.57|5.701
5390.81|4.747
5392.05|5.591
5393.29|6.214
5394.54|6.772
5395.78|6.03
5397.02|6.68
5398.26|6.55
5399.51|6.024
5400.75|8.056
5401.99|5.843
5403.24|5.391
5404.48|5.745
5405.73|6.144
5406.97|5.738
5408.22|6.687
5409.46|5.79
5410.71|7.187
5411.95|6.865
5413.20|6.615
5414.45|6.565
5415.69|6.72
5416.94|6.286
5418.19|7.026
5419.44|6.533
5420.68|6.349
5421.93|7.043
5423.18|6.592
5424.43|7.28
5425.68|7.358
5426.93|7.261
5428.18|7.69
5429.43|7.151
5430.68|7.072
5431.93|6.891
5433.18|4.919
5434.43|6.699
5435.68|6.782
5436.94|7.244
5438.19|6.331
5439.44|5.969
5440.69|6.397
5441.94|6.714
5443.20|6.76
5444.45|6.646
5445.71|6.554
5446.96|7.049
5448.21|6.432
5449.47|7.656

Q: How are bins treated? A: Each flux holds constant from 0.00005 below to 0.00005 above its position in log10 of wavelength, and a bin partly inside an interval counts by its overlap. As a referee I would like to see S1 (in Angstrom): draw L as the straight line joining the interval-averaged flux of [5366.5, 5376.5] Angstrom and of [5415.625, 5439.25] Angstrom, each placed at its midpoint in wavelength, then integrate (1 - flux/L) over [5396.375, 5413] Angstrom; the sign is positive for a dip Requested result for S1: 3.3 Angstrom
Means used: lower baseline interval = 9.63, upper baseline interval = 6.79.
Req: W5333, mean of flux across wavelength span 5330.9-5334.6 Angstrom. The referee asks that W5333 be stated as 6.56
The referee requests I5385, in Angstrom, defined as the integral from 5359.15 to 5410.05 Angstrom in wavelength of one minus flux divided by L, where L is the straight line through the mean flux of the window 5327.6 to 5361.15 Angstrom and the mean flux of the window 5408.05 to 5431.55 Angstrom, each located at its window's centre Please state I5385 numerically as -4.5 Angstrom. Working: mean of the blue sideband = 6.55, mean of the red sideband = 6.85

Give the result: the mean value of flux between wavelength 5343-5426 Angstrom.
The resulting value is 7.08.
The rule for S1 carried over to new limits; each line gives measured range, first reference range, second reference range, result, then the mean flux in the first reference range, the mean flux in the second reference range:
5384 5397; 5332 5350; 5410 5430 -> 1.7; 6.56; 6.9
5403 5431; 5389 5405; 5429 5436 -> -1.3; 6.11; 6.57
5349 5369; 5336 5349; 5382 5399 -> -0.3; 6.58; 5.92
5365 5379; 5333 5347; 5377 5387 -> -4.8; 6.46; 8.02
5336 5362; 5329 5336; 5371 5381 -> 6.2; 6.56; 12.2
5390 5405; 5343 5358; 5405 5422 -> 0.9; 6.64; 6.52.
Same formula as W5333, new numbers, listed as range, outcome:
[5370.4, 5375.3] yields 9.72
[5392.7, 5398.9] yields 6.44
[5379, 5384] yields 6.62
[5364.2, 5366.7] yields 6.65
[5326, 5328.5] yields 6.38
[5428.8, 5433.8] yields 6.51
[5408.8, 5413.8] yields 6.62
